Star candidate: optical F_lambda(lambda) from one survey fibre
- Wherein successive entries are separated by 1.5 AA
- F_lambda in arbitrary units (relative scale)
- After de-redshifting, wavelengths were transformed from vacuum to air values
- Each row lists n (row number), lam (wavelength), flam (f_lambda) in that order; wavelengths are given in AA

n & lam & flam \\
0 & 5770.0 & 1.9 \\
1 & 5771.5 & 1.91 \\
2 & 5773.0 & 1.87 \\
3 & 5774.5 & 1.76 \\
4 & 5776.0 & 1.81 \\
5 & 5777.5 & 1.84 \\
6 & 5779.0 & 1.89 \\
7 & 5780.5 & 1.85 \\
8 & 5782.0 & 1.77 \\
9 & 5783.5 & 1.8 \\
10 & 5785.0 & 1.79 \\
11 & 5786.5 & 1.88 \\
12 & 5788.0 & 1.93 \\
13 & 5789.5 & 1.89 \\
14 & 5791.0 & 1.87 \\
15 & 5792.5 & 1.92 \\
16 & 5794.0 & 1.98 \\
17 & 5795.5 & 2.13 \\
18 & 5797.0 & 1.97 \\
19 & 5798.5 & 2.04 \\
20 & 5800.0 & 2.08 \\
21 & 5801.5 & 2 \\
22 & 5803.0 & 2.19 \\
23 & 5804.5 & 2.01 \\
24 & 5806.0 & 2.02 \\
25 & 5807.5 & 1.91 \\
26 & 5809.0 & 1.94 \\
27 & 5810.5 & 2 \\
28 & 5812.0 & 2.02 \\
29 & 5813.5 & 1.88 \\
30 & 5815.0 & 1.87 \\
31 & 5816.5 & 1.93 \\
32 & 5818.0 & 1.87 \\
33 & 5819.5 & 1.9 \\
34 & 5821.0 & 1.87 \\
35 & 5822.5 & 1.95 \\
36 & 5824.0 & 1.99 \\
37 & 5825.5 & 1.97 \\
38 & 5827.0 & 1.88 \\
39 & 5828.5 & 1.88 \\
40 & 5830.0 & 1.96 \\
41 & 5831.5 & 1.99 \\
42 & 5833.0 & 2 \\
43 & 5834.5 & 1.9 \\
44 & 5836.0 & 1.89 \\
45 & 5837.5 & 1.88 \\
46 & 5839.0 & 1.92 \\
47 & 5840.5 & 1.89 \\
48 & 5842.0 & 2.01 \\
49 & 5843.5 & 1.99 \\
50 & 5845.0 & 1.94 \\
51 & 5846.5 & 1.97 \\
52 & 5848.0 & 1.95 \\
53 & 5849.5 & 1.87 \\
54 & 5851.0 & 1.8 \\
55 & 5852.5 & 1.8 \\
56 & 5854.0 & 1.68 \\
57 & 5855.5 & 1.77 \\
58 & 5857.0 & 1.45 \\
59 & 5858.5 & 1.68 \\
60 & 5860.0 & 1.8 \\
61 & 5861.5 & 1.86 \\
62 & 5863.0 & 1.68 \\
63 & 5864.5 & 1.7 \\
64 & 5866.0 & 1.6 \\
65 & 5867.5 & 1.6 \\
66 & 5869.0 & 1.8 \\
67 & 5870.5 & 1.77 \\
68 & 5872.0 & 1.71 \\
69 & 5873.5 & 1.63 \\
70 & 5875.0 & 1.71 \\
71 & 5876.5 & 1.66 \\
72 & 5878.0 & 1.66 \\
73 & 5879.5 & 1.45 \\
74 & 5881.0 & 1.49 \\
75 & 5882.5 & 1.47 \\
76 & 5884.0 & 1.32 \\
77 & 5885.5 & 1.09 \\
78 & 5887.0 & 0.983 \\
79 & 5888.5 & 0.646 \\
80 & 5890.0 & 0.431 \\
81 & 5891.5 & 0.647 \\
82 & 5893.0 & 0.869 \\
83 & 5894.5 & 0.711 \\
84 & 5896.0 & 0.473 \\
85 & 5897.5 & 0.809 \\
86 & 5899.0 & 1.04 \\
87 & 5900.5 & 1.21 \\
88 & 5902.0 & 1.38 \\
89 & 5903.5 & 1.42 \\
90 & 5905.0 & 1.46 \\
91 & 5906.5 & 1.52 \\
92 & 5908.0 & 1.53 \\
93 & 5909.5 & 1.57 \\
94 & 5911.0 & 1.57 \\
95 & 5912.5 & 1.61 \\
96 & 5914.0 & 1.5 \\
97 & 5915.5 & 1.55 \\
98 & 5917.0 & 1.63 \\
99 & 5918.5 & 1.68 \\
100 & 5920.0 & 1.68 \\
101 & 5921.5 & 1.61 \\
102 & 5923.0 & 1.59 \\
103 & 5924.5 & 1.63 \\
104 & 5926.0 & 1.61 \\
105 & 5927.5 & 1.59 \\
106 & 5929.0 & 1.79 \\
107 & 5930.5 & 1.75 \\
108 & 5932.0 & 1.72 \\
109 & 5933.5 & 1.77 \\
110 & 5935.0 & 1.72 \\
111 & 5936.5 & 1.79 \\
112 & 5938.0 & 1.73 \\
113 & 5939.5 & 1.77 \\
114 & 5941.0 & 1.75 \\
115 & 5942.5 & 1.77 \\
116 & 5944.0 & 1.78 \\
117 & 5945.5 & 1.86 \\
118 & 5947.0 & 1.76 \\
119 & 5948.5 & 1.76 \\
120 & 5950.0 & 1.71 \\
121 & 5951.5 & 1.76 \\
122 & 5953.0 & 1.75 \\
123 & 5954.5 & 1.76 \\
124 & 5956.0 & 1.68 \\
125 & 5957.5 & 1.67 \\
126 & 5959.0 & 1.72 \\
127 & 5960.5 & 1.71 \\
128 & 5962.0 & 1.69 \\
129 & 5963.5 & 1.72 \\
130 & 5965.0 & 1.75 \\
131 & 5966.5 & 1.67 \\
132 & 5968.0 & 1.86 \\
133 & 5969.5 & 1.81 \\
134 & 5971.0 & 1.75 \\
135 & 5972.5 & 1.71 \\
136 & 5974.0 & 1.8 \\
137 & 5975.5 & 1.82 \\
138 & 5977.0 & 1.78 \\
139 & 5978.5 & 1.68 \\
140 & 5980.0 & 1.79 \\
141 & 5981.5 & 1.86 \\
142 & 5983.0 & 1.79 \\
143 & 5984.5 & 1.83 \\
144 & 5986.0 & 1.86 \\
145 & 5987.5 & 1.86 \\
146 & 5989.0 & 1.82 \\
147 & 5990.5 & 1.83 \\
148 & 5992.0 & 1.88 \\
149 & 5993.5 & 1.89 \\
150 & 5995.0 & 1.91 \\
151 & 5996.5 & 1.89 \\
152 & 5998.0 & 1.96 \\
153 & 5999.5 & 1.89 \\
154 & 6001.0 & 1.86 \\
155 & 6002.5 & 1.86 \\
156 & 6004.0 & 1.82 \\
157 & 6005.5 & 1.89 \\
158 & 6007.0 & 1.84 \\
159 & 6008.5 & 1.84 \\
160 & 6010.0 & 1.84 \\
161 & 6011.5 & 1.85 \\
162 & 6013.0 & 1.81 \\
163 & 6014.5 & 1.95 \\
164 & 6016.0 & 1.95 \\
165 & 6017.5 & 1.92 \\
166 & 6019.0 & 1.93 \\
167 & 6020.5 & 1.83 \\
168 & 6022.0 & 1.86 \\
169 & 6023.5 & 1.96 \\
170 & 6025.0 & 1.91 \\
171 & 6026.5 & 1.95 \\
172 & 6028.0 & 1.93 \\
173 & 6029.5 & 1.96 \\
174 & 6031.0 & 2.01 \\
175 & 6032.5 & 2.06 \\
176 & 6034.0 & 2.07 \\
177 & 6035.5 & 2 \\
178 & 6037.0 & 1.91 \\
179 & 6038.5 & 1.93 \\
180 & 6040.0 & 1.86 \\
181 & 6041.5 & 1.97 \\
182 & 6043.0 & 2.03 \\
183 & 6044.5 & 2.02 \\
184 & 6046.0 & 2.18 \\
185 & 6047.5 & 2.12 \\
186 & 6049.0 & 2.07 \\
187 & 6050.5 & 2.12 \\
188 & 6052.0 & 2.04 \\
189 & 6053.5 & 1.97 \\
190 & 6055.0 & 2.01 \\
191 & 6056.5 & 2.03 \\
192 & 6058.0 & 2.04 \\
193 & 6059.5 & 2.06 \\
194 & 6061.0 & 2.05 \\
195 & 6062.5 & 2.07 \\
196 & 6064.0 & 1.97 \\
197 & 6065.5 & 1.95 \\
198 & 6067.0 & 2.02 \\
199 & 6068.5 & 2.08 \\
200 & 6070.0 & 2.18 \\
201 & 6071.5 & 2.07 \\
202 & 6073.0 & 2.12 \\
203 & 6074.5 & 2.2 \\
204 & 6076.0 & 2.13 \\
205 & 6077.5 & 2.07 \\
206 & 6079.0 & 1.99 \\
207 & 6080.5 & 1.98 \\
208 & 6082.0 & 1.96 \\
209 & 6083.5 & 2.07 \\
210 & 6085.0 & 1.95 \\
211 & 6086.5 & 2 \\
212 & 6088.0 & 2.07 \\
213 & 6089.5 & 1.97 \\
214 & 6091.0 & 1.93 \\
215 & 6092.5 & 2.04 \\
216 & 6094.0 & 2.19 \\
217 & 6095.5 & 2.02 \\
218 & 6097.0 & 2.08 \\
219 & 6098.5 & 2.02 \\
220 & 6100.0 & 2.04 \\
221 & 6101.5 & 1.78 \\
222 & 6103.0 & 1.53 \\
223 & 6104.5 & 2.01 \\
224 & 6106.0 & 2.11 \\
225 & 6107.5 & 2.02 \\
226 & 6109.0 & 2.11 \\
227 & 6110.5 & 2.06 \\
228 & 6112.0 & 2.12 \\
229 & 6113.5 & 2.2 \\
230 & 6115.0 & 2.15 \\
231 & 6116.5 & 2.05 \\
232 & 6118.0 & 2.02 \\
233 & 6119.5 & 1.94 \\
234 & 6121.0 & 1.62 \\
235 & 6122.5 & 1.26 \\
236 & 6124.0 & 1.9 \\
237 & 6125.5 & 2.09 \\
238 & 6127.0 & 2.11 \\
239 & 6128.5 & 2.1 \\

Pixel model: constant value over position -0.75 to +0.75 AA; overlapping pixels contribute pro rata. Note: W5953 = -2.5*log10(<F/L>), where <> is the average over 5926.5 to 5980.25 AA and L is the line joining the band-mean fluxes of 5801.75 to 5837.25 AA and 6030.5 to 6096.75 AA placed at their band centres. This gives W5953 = 0.15 mag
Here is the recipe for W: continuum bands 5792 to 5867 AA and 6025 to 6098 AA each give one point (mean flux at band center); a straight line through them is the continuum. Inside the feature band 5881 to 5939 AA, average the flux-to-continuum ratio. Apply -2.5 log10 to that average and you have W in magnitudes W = 0.38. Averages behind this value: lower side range 1.9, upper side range 2.03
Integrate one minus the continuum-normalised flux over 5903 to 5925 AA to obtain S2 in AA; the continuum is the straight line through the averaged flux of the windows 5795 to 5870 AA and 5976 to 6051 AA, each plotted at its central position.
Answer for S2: 3.8 AA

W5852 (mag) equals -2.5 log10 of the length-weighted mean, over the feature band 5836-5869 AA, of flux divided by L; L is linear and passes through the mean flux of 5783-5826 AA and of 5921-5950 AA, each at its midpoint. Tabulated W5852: 0.04 mag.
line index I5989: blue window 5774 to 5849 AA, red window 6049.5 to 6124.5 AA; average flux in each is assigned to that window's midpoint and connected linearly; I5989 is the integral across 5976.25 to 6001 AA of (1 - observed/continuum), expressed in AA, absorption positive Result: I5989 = 1.69 AA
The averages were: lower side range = 1.93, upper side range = 2.01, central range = 1.85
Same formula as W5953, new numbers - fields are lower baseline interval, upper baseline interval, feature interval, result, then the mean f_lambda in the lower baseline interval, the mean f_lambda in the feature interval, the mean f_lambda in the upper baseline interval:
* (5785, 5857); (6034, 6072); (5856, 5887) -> 0.22 mag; 1.93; 1.59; 2.03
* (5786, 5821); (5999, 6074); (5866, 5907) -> 0.48 mag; 1.97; 1.26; 1.97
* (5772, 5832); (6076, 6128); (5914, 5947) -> 0.15 mag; 1.93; 1.7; 1.99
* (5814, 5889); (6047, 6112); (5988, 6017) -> 0.04 mag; 1.75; 1.87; 2.03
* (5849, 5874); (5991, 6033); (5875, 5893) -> 0.42 mag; 1.72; 1.18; 1.9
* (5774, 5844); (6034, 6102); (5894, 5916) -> 0.46 mag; 1.93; 1.29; 2.03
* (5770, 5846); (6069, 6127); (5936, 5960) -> 0.13 mag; 1.93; 1.75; 2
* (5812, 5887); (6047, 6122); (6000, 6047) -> 0.02 mag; 1.78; 1.93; 2.03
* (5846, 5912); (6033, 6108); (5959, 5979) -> -0.02 mag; 1.44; 1.75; 2.02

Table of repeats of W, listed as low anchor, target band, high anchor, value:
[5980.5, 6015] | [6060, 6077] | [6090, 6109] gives -0.07 mag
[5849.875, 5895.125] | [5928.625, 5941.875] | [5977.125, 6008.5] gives -0.06 mag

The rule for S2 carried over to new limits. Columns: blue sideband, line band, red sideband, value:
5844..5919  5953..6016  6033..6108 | -1.5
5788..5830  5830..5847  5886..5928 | -1.8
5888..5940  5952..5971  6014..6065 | -1.3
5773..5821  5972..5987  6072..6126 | 1.3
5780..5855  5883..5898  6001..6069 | 8.7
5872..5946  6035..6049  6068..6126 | -1.3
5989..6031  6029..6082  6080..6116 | -2.2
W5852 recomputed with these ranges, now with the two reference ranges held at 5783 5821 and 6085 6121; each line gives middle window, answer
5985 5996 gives 0.07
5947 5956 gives 0.14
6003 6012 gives 0.08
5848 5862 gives 0.12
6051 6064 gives -0.02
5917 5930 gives 0.20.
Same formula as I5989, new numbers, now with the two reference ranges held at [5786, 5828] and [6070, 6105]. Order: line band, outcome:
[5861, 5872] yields 1.4 AA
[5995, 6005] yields 0.6 AA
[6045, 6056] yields -0.4 AA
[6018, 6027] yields 0.4 AA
